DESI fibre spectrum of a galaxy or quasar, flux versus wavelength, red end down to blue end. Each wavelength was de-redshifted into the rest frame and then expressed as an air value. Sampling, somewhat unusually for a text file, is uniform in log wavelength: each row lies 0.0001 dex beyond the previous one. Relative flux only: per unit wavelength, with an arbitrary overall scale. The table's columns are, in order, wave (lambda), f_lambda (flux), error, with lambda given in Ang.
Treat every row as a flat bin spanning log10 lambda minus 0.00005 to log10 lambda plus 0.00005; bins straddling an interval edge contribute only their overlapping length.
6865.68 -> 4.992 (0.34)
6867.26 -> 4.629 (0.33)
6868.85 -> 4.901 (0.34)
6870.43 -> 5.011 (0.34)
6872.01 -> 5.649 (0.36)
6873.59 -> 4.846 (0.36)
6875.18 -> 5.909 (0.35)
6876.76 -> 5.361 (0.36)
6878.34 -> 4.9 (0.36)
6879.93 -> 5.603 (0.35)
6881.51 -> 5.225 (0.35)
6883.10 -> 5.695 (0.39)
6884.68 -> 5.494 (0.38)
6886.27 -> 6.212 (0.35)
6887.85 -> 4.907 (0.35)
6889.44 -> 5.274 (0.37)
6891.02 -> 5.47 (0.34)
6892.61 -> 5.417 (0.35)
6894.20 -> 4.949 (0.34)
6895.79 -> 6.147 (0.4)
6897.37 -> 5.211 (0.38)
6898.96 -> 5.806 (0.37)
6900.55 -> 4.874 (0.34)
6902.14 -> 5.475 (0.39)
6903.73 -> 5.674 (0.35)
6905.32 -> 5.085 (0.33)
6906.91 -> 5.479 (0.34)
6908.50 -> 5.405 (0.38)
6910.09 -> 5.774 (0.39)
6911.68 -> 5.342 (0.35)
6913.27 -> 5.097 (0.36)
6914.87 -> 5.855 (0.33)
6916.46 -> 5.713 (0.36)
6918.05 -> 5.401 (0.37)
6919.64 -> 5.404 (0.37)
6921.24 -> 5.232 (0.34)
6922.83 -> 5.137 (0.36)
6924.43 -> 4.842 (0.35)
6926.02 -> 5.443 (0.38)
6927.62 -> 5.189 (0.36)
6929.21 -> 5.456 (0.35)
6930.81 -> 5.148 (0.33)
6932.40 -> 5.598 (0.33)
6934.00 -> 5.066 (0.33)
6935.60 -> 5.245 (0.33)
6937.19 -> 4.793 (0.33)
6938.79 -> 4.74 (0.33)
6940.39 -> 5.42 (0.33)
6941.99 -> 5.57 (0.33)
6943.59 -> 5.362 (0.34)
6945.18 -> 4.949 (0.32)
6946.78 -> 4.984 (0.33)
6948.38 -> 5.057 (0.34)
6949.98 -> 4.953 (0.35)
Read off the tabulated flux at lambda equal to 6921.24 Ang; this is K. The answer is 5.232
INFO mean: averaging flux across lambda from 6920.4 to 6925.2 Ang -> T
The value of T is 5.07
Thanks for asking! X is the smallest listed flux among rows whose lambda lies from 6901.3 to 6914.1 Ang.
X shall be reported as 5.085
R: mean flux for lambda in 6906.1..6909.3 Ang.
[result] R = 5.44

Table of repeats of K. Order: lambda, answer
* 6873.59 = 4.846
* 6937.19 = 4.793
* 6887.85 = 4.907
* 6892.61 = 5.417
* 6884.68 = 5.494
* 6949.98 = 4.953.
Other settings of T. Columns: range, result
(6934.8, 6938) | 5.02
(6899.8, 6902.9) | 5.17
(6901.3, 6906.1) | 5.41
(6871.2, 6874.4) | 5.24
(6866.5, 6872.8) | 5.05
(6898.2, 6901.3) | 5.34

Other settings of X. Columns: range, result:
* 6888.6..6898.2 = 4.949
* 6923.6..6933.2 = 4.842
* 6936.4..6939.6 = 4.74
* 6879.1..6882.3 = 5.225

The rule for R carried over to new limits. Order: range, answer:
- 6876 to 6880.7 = 5.28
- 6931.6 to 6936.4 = 5.31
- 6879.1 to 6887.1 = 5.64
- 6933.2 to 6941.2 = 5.05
